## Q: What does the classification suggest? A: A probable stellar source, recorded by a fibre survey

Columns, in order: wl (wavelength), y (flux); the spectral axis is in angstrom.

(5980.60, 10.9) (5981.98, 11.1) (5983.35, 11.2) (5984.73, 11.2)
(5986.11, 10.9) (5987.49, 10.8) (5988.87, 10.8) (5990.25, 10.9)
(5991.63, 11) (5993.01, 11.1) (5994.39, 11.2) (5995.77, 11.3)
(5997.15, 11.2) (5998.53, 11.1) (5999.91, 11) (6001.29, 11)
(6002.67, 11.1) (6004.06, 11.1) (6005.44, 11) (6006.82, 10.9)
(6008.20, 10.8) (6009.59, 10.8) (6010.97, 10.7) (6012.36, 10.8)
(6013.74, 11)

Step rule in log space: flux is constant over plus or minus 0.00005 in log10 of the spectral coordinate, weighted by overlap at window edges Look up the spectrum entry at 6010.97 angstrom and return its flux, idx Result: 10.7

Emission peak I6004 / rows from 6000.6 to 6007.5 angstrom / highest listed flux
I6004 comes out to 11.1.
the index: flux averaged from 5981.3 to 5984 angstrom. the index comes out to 11.2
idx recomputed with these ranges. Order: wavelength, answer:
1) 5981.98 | 11.1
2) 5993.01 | 11.1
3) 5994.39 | 11.2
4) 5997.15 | 11.2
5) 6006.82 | 10.9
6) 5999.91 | 11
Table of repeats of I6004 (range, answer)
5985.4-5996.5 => 11.3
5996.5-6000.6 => 11.2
